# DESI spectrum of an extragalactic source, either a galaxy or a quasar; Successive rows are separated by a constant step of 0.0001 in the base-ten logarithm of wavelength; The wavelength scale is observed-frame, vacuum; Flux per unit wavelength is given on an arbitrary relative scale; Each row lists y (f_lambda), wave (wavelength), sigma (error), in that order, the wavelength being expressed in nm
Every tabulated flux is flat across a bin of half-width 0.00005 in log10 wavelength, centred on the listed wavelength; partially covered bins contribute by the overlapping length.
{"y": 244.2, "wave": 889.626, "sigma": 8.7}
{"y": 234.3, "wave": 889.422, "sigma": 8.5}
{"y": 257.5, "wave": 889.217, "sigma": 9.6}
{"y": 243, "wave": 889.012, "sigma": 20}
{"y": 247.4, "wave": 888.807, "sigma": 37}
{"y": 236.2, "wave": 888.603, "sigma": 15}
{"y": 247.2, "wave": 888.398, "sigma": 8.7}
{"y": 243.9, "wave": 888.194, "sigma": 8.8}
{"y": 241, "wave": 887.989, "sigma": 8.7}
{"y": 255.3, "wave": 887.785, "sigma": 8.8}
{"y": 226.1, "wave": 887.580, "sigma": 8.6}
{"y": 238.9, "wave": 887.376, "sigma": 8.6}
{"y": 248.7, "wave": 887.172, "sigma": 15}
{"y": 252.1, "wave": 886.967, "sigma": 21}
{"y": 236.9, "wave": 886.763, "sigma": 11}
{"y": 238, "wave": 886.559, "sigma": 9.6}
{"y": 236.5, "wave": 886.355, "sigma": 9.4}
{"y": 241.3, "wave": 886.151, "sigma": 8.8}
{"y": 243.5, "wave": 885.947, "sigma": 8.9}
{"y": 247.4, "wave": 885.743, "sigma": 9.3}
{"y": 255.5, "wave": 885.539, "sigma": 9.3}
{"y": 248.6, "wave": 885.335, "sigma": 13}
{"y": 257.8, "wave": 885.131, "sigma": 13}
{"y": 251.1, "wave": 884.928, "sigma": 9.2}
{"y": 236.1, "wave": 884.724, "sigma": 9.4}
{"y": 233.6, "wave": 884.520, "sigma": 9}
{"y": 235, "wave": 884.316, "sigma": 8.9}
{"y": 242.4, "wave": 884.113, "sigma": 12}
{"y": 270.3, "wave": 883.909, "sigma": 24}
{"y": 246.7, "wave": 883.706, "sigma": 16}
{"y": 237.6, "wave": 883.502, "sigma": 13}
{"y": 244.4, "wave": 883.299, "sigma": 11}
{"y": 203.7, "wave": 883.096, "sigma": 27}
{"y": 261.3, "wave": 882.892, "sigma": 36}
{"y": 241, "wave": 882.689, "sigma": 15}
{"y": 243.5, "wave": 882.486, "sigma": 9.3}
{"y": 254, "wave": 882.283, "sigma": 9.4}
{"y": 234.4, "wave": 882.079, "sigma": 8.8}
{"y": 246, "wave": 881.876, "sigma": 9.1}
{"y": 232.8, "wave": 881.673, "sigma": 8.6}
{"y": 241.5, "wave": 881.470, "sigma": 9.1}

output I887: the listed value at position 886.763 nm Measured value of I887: 236.9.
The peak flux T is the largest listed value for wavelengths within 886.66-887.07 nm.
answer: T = 252.1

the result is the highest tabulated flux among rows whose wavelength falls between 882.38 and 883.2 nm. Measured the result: 261.3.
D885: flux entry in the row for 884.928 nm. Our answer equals 251.1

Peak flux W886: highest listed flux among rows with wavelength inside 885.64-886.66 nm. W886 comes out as 247.4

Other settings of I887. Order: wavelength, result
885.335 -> 248.6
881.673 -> 232.8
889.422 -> 234.3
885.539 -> 255.5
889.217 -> 257.5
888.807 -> 247.4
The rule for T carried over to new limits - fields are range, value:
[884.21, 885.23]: 257.8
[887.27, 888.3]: 255.3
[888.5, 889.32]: 257.5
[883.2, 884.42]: 270.3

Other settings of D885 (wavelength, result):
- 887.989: 241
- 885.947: 243.5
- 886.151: 241.3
